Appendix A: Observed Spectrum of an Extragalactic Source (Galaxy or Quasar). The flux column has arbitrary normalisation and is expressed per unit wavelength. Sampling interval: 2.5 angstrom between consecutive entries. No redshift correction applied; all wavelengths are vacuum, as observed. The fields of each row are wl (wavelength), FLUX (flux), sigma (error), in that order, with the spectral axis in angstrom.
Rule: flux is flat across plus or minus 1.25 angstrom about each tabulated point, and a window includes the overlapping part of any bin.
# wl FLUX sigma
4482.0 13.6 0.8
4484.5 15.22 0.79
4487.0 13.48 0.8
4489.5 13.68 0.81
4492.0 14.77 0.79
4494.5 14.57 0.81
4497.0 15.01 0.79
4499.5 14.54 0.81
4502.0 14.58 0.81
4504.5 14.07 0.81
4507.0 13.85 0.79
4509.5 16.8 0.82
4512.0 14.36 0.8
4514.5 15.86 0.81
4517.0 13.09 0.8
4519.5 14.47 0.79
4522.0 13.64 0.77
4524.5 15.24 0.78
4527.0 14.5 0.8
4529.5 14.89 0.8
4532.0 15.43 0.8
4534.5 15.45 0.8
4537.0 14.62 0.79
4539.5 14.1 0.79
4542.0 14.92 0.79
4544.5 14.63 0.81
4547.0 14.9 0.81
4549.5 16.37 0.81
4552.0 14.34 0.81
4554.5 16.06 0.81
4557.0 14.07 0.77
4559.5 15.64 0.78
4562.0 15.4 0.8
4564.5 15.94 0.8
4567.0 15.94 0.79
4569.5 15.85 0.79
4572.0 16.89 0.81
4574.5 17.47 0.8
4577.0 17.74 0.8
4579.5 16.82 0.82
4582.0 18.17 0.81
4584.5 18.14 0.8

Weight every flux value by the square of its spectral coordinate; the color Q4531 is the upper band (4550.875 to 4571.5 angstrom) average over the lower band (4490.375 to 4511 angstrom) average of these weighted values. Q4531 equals 1.08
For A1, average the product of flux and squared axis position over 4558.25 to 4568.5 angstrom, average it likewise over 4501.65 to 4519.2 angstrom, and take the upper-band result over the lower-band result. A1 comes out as 1.10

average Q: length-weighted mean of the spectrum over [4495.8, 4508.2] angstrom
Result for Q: 14.4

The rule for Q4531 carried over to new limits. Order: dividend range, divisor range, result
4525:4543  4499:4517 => 1.02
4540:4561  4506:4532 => 1.04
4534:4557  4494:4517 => 1.03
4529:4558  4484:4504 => 1.06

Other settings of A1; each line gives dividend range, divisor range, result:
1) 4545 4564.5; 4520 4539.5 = 1.05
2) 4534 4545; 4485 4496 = 1.06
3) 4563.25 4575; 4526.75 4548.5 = 1.12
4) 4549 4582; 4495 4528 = 1.13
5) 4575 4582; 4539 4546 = 1.21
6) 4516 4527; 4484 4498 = 1.00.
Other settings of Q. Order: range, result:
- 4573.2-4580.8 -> 17.3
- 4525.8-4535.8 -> 15.1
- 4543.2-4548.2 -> 14.8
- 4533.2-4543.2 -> 14.8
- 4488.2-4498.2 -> 14.5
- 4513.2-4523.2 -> 14.3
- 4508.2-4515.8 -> 15.6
